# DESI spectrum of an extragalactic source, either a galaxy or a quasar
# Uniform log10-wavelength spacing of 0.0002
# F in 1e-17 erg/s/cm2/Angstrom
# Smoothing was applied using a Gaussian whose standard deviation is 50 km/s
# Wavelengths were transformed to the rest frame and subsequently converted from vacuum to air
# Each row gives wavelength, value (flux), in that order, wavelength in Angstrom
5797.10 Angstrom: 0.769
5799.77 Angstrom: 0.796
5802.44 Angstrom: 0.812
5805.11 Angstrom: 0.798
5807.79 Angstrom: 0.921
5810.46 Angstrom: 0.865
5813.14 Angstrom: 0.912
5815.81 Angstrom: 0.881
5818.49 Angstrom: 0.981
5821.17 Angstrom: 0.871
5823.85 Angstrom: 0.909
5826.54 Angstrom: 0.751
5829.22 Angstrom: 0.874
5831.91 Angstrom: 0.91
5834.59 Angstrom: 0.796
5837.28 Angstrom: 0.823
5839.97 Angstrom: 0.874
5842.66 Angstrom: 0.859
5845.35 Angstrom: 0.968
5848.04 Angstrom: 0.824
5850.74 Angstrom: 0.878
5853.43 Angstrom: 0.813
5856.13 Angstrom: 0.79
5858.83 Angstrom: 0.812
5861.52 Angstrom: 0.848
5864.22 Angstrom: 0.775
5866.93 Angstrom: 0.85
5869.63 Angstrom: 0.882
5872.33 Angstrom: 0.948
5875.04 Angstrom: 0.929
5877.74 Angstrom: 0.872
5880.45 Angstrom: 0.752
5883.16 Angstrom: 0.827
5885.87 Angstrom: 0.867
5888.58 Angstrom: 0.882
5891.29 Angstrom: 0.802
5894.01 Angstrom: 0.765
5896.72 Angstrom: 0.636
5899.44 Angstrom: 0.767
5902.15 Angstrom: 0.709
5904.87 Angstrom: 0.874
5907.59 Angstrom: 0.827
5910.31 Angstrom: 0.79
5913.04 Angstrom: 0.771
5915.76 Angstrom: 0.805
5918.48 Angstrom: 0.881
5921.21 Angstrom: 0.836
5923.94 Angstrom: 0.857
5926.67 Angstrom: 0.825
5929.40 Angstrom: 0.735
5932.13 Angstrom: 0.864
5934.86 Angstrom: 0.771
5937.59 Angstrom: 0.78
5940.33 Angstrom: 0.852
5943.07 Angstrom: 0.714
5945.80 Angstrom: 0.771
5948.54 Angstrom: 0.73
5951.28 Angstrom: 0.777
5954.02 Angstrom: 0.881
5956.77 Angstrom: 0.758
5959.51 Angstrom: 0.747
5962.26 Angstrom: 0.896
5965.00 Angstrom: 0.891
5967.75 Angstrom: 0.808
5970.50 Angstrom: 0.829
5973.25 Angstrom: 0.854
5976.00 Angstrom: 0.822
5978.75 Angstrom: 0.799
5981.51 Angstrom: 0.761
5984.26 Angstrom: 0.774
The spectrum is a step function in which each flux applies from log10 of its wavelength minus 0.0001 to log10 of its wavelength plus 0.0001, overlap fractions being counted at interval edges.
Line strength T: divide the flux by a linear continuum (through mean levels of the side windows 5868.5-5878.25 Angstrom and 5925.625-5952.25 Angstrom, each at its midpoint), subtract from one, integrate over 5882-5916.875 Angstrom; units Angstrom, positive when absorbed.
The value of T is 2.7 Angstrom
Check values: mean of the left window 0.912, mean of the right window 0.782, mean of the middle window 0.794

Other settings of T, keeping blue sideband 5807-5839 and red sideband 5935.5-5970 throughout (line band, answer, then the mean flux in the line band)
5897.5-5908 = 0.58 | 0.783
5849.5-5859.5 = 0.38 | 0.823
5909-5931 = 0.16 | 0.813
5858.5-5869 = 0.30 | 0.827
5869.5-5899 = 0.38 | 0.829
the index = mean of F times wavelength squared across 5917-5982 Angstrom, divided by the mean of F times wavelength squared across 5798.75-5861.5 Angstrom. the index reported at 0.98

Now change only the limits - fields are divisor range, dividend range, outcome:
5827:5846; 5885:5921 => 0.95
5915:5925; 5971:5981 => 0.99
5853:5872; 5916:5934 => 1.02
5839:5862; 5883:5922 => 0.96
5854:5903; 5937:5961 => 0.98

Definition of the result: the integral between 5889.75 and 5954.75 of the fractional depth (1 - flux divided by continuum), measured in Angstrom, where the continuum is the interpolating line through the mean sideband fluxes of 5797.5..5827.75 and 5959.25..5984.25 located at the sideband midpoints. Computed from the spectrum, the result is 3.4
